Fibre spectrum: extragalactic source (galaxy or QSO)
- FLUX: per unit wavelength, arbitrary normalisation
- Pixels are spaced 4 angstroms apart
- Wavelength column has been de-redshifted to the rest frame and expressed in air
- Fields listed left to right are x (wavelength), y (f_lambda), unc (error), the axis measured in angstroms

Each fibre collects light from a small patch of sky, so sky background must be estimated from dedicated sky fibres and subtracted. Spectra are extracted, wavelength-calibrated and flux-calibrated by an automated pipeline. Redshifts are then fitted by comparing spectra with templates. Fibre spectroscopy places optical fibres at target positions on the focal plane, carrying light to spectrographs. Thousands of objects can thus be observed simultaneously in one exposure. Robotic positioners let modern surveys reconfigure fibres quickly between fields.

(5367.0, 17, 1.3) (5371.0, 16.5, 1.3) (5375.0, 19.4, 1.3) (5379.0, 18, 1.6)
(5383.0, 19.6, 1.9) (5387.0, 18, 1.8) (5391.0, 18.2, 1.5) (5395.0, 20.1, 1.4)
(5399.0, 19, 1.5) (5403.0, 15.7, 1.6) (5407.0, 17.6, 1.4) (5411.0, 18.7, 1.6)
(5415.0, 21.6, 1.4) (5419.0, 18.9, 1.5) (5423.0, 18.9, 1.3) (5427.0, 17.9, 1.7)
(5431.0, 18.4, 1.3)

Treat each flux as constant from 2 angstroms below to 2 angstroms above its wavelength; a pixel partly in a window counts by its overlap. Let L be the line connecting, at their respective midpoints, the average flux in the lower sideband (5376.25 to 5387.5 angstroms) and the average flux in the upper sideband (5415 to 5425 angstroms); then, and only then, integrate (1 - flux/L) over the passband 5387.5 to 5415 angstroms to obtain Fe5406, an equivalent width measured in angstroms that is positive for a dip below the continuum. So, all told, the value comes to 0.9 angstroms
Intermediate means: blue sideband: 18.7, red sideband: 19.4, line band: 18.5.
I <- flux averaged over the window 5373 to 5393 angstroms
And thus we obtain 18.6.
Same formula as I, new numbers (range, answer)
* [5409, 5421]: 19.7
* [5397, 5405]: 17.4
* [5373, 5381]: 18.7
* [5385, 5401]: 18.8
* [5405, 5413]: 18.1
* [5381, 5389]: 18.8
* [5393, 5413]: 18.2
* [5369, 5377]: 17.9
